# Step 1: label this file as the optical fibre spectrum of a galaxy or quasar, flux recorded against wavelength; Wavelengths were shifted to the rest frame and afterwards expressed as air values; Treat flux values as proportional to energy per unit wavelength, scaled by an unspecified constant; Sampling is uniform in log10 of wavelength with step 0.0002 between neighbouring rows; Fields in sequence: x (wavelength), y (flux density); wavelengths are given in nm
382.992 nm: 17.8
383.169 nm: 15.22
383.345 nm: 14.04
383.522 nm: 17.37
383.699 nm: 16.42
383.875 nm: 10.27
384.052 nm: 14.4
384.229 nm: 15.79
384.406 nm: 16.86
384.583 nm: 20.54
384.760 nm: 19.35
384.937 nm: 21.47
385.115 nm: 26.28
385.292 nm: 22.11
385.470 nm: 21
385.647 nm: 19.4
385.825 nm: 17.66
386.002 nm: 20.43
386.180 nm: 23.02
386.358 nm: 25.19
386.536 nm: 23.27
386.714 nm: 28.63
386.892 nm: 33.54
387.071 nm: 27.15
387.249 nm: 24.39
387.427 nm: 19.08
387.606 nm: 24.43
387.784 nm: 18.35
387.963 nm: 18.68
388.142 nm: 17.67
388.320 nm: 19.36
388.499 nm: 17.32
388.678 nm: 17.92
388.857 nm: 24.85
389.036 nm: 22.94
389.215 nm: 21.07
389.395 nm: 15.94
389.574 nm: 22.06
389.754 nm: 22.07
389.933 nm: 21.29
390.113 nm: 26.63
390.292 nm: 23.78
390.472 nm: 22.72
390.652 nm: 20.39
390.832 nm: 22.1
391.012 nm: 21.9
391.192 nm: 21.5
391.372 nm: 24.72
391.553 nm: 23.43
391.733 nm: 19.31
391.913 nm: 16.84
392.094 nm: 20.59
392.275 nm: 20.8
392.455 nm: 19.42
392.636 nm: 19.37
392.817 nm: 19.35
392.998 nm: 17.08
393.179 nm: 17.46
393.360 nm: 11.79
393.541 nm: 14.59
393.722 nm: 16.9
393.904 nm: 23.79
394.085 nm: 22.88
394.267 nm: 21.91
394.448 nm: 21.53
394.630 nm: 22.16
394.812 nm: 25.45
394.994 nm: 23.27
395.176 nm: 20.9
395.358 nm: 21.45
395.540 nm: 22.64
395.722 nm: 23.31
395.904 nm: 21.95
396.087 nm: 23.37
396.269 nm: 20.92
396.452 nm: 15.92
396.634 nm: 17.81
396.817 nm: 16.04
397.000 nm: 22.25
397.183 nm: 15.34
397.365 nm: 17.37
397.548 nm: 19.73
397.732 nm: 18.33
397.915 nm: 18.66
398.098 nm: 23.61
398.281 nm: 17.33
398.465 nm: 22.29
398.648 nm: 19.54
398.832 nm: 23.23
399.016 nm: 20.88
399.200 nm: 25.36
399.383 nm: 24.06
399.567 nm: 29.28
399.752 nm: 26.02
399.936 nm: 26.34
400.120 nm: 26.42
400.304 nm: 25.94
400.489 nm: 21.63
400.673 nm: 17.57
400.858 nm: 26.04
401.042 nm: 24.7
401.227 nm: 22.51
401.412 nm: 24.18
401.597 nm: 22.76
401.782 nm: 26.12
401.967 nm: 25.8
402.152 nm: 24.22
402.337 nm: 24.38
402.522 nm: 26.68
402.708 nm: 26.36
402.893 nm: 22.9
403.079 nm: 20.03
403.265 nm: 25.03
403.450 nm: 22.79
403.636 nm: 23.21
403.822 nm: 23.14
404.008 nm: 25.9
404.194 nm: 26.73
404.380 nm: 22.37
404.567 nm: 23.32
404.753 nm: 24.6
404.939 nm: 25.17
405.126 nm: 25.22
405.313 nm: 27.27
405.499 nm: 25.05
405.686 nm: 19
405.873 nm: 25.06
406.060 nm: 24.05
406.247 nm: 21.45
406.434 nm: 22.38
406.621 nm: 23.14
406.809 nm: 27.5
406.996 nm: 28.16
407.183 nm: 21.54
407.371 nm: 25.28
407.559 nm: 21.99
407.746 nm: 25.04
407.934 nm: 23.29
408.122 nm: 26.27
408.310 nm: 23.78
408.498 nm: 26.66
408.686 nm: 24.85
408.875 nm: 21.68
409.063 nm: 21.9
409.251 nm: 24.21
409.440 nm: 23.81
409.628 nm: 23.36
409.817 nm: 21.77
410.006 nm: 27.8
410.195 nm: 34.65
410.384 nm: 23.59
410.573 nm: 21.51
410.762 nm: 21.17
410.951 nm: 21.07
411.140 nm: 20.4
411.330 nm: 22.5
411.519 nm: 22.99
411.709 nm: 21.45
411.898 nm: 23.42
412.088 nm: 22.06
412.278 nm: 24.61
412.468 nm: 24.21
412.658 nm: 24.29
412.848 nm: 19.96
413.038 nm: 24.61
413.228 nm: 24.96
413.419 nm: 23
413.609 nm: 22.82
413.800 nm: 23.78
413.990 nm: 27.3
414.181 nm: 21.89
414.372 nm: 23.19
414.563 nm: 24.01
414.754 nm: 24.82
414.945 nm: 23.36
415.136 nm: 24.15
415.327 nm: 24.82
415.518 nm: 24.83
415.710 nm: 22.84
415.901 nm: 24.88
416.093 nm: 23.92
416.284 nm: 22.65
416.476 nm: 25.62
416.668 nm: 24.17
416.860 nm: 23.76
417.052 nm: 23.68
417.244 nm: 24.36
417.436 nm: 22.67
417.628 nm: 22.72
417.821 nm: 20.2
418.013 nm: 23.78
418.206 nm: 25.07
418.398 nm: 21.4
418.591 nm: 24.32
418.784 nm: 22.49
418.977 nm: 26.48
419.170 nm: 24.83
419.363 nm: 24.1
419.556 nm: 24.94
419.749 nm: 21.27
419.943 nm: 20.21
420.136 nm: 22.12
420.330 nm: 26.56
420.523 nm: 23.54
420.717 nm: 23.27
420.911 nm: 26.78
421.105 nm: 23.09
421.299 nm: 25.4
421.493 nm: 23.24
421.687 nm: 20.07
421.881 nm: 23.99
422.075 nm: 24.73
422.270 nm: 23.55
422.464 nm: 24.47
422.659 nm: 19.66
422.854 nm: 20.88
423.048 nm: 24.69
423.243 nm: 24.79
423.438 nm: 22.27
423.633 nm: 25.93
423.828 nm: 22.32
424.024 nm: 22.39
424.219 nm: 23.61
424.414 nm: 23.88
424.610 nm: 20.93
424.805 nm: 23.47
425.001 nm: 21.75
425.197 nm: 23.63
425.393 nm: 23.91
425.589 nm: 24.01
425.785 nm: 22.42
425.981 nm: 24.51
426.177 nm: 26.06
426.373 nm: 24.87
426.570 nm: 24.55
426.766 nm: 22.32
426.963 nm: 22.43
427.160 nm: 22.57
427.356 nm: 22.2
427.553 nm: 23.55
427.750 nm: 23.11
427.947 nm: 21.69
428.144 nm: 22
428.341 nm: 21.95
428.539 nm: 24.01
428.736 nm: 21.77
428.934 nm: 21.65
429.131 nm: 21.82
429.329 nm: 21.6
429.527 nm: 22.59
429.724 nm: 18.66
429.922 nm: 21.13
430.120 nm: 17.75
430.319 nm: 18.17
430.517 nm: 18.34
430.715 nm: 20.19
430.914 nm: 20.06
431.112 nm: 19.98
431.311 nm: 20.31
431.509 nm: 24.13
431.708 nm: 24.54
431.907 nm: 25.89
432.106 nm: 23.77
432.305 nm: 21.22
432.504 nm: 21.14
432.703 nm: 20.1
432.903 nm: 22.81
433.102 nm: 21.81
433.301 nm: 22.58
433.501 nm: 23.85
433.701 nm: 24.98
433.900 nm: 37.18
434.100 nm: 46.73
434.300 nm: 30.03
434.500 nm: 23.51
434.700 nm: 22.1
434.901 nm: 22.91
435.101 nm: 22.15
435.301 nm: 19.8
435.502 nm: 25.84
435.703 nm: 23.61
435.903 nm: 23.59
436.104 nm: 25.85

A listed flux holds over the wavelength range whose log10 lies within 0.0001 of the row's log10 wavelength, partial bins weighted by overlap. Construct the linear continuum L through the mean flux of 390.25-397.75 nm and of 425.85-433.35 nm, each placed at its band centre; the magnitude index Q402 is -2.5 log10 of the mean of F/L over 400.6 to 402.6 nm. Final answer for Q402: -0.17 mag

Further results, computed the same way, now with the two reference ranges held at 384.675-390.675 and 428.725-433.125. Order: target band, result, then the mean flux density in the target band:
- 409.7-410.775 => -0.17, 25.3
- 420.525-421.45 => -0.14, 24.4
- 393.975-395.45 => -0.03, 22.5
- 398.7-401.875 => -0.11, 24.2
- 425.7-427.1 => -0.12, 23.9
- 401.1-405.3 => -0.12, 24.3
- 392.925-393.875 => 0.34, 16.1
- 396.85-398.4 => 0.15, 19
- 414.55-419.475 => -0.11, 23.8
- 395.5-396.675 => 0.05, 20.9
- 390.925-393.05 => 0.08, 20.4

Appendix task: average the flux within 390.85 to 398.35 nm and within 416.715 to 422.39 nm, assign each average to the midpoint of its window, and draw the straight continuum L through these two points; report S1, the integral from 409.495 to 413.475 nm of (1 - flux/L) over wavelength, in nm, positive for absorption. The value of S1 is -0.19 nm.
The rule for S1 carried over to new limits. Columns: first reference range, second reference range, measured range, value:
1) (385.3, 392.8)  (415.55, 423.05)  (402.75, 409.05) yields -0.38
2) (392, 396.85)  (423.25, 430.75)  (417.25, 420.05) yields -0.18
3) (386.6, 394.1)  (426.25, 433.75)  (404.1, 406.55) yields -0.29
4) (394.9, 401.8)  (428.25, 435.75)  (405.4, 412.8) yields -0.47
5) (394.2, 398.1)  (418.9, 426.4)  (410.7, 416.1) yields -0.21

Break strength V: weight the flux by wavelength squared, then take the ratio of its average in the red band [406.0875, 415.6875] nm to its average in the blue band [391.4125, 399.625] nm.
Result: 1.26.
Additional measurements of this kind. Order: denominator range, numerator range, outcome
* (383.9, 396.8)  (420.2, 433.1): 1.29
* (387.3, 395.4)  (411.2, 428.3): 1.31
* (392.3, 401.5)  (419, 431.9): 1.23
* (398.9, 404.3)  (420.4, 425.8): 1.06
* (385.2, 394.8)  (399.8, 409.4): 1.23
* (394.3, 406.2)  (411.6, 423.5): 1.12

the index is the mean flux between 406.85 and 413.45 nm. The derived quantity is 23.8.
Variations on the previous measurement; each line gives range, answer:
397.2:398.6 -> 19.4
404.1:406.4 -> 24.1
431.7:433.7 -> 22.8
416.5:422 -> 23.6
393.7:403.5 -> 22.4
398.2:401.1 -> 23.5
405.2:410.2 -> 24.3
